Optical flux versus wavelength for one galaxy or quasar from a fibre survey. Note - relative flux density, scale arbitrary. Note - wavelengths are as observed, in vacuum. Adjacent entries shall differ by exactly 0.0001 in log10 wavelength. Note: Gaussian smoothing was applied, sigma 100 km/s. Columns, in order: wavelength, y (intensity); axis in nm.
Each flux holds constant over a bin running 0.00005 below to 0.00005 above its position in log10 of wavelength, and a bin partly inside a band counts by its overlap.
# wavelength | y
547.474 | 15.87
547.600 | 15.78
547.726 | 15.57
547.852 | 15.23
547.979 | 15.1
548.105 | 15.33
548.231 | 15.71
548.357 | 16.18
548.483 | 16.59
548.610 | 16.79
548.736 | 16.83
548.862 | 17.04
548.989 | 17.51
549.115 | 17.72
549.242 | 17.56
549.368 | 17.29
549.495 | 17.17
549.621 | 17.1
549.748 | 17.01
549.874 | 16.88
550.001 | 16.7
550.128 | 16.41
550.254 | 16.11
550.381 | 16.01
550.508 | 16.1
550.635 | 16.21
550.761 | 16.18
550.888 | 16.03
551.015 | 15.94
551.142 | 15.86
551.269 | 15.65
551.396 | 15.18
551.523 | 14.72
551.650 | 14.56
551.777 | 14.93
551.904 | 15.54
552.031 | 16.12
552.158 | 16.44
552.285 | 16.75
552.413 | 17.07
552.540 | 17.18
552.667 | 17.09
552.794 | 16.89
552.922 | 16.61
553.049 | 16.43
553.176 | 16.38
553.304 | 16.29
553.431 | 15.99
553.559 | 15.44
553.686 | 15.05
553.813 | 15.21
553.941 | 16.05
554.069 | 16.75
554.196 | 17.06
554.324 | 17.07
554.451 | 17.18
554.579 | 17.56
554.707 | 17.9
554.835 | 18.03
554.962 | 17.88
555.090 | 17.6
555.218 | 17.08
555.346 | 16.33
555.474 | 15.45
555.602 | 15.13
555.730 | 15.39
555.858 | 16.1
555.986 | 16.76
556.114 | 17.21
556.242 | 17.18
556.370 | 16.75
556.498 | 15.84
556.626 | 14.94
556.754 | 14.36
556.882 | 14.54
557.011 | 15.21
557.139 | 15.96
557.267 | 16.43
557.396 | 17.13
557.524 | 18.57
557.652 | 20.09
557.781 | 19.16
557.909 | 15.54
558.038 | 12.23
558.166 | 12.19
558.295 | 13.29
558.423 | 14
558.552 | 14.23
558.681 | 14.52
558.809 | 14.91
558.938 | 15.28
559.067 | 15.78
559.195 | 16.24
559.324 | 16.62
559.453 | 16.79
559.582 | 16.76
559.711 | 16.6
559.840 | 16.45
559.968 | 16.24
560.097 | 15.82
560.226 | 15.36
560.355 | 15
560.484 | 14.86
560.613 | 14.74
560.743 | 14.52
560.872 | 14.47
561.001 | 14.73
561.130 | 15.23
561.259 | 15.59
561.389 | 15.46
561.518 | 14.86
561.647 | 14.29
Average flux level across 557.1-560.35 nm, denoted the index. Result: 15.8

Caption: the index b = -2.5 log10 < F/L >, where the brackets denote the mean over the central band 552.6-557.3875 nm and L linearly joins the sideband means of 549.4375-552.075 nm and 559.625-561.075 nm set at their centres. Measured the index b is -0.04 mag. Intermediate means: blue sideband 16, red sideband 15.4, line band 16.4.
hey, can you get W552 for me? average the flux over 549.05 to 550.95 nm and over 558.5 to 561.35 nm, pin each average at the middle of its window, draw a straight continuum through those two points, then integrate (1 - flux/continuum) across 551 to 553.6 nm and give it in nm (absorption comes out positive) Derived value 0.06 nm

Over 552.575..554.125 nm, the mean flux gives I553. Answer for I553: 16.2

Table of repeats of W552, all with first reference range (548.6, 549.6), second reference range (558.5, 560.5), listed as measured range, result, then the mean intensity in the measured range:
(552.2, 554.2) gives 0.04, 16.4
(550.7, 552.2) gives 0.12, 15.6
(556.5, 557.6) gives 0.01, 15.9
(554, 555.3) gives -0.07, 17.4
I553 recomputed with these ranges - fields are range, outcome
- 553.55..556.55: 16.6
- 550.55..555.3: 16.4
